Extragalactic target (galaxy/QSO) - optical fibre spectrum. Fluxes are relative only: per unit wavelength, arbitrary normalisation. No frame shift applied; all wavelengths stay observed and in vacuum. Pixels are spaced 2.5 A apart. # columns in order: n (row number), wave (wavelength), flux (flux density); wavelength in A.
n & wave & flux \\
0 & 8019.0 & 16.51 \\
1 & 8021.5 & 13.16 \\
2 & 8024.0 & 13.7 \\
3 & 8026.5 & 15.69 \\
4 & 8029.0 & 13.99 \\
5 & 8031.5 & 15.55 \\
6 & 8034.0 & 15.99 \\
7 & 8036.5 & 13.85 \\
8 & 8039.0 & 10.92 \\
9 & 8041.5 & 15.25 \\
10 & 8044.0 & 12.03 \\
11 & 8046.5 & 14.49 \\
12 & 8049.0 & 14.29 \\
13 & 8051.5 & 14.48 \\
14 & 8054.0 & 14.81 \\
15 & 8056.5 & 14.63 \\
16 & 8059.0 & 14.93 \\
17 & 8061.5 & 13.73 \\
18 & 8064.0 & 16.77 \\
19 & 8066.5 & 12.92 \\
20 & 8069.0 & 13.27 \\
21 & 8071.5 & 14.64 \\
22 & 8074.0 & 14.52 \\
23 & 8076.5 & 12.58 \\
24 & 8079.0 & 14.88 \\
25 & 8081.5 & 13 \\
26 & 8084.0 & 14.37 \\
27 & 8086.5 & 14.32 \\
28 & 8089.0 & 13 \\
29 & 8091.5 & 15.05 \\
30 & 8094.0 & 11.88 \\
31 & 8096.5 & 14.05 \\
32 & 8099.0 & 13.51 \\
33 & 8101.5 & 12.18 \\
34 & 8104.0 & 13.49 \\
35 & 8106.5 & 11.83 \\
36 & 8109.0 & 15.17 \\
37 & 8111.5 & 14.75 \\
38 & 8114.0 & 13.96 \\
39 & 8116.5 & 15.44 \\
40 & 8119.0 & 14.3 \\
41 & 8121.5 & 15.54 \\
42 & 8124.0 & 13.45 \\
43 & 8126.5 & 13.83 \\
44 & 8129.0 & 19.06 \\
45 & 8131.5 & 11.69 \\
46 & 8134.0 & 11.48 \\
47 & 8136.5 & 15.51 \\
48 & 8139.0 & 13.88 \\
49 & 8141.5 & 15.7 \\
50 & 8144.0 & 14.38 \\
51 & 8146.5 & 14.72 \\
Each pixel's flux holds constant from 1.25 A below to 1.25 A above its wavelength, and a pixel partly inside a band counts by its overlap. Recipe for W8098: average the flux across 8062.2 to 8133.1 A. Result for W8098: 14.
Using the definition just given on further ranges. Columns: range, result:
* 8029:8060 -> 14.3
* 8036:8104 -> 13.9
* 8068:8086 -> 13.9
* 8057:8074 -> 14.4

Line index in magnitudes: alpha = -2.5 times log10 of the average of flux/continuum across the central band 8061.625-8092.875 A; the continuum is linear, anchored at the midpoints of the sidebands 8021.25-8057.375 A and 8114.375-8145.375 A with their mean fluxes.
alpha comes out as 0.02 mag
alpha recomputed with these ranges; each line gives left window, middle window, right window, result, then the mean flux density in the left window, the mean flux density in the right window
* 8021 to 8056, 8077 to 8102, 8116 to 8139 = 0.053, 14.2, 14.4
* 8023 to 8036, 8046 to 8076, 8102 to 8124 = 0.019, 14.9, 14.2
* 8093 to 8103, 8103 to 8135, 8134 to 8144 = -0.034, 12.9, 14.5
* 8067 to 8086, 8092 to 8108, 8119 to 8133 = 0.101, 13.9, 14.6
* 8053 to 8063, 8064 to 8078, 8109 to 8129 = 0.055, 14.6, 14.8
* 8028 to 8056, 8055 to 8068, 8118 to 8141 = -0.028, 14.2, 14.3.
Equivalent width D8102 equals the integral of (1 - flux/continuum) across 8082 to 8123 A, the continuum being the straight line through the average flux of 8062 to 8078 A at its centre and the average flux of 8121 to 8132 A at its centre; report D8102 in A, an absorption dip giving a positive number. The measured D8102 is 1.80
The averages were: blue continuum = 14.1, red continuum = 14.9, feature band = 13.9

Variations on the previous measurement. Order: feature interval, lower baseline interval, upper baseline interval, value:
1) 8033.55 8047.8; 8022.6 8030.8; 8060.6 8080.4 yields 0.76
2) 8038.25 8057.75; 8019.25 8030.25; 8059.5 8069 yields 0.56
